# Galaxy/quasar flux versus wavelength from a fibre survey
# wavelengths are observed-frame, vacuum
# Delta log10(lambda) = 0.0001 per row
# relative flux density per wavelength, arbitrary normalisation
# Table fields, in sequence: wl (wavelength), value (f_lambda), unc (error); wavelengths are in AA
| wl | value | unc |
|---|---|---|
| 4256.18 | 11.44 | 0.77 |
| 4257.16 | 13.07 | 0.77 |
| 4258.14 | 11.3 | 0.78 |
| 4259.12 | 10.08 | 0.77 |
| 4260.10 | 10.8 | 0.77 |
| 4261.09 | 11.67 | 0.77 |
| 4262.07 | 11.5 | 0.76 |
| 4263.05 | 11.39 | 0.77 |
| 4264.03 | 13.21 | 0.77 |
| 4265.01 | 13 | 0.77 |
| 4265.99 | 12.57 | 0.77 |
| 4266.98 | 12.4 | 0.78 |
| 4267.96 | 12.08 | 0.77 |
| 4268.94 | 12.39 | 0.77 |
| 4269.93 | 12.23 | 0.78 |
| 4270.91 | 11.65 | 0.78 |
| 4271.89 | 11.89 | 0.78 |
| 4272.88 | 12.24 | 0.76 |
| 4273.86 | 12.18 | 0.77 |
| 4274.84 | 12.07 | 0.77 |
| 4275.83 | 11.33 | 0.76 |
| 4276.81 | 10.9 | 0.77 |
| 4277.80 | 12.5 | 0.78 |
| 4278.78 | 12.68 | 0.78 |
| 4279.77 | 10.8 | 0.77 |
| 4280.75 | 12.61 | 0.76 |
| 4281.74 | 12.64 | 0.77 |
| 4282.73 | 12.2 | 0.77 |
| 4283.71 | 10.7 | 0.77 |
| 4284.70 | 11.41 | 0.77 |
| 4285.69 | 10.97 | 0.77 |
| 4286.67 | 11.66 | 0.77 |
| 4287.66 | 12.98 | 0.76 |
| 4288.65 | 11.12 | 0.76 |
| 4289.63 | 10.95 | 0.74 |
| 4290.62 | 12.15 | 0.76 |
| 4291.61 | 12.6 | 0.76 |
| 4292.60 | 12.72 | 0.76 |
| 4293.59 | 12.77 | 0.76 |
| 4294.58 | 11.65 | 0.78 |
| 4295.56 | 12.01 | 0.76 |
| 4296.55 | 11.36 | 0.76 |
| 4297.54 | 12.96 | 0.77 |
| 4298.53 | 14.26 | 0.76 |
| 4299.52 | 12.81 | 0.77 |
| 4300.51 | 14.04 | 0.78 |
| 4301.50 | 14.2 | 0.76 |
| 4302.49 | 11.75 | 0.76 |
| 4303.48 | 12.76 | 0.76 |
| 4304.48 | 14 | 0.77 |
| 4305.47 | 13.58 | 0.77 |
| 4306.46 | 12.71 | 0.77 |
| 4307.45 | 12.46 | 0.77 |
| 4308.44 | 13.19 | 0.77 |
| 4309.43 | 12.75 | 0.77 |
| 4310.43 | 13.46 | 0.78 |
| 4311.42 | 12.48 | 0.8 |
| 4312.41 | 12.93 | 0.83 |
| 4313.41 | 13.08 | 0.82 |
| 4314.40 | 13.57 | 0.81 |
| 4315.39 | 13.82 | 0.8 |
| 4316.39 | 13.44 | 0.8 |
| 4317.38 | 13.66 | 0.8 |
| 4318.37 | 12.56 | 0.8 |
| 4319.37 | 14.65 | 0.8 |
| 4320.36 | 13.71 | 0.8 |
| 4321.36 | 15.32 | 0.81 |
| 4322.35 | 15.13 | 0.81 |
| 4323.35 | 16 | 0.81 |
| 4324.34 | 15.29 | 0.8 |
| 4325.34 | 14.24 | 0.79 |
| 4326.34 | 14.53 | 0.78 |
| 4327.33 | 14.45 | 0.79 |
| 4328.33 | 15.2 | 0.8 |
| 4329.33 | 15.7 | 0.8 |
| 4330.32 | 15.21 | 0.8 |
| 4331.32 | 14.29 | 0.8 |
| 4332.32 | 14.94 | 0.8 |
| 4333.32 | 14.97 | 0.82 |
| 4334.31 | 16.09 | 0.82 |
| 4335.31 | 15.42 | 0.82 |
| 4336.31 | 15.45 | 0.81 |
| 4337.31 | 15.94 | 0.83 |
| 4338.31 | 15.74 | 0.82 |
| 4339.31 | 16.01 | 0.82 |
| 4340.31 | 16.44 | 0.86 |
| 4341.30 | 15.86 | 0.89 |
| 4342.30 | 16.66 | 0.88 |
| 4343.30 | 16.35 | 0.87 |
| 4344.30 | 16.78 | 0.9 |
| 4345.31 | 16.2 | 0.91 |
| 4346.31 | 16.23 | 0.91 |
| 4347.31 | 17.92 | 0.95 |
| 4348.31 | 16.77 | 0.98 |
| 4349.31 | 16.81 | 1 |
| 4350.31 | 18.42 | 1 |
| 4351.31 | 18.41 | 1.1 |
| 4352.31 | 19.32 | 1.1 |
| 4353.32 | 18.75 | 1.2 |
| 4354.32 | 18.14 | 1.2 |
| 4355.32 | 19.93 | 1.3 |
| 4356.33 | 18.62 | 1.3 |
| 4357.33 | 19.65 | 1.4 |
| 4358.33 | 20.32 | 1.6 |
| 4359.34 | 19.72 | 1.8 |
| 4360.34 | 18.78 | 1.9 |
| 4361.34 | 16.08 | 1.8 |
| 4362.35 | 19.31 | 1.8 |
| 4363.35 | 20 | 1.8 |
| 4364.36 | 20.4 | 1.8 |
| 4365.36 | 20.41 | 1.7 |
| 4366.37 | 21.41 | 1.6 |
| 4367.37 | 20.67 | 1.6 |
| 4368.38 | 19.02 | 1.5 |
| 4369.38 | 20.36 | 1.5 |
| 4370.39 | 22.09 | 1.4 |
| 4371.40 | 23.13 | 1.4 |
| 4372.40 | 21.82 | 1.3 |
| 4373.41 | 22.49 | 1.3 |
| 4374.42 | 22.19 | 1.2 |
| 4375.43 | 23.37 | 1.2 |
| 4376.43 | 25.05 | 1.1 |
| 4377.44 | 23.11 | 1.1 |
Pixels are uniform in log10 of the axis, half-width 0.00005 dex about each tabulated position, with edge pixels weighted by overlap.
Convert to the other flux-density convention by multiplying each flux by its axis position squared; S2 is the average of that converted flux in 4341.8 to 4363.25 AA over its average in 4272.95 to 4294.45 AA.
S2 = 1.57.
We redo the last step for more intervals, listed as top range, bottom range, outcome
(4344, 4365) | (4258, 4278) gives 1.62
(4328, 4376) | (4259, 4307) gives 1.54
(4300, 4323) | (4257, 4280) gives 1.15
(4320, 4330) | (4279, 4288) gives 1.30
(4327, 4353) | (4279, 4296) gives 1.40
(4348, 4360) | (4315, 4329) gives 1.32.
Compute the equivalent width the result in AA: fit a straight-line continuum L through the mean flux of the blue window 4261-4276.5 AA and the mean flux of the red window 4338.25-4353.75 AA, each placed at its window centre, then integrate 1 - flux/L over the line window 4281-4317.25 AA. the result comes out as 3.7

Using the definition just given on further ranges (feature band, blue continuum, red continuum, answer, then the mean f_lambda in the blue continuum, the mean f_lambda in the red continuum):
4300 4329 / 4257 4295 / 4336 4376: 2.8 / 11.9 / 18.8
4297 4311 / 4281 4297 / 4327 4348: -0.1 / 11.9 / 15.8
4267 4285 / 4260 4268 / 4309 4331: 0.9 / 12.1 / 14.1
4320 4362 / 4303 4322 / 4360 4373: 1.1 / 13.4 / 20.3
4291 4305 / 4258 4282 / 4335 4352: 0.9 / 11.9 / 16.6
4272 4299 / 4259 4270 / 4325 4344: 2.1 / 12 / 15.5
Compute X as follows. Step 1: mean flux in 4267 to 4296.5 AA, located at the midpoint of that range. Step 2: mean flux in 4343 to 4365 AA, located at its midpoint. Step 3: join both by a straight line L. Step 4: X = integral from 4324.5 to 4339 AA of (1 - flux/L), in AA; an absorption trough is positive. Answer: 1.1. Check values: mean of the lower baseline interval 11.9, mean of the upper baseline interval 18.3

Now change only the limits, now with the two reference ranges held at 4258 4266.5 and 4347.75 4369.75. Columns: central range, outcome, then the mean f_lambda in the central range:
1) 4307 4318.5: 1.8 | 13.1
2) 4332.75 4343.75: 1.1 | 15.9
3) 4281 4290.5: 1.3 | 11.7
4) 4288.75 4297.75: 1.3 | 12.1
